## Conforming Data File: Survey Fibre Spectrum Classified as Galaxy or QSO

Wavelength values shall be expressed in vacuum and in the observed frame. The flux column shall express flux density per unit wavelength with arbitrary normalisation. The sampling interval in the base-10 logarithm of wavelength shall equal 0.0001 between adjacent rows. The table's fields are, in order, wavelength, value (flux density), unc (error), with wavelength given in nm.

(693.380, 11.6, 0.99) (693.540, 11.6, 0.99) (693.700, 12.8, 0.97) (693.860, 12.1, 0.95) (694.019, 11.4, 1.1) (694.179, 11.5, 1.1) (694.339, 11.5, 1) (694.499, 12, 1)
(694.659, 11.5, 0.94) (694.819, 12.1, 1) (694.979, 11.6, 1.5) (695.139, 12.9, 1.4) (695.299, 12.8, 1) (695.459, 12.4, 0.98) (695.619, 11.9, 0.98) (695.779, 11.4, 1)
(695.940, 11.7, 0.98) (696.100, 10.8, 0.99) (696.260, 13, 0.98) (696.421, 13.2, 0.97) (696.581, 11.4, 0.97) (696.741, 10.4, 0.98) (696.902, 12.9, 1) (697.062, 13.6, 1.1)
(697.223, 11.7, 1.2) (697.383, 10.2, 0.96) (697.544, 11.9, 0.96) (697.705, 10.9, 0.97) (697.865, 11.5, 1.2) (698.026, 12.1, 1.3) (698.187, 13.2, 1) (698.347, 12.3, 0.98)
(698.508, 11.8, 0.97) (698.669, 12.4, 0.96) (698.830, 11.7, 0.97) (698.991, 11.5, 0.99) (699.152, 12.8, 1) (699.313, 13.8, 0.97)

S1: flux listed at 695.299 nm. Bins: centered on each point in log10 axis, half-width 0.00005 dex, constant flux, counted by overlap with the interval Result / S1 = 12.8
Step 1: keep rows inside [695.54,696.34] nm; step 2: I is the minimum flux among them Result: 10.8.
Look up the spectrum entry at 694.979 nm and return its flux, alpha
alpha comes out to 11.6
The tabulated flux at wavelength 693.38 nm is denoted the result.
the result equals 11.6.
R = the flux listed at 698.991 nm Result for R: 11.5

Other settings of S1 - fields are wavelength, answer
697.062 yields 13.6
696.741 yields 10.4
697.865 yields 11.5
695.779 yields 11.4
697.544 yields 11.9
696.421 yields 13.2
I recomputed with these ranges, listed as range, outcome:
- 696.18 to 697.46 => 10.2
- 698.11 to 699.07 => 11.5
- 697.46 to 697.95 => 10.9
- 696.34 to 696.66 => 11.4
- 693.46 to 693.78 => 11.6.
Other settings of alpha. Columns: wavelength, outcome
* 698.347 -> 12.3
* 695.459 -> 12.4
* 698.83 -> 11.7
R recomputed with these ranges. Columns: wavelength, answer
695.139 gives 12.9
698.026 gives 12.1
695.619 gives 11.9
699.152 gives 12.8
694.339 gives 11.5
